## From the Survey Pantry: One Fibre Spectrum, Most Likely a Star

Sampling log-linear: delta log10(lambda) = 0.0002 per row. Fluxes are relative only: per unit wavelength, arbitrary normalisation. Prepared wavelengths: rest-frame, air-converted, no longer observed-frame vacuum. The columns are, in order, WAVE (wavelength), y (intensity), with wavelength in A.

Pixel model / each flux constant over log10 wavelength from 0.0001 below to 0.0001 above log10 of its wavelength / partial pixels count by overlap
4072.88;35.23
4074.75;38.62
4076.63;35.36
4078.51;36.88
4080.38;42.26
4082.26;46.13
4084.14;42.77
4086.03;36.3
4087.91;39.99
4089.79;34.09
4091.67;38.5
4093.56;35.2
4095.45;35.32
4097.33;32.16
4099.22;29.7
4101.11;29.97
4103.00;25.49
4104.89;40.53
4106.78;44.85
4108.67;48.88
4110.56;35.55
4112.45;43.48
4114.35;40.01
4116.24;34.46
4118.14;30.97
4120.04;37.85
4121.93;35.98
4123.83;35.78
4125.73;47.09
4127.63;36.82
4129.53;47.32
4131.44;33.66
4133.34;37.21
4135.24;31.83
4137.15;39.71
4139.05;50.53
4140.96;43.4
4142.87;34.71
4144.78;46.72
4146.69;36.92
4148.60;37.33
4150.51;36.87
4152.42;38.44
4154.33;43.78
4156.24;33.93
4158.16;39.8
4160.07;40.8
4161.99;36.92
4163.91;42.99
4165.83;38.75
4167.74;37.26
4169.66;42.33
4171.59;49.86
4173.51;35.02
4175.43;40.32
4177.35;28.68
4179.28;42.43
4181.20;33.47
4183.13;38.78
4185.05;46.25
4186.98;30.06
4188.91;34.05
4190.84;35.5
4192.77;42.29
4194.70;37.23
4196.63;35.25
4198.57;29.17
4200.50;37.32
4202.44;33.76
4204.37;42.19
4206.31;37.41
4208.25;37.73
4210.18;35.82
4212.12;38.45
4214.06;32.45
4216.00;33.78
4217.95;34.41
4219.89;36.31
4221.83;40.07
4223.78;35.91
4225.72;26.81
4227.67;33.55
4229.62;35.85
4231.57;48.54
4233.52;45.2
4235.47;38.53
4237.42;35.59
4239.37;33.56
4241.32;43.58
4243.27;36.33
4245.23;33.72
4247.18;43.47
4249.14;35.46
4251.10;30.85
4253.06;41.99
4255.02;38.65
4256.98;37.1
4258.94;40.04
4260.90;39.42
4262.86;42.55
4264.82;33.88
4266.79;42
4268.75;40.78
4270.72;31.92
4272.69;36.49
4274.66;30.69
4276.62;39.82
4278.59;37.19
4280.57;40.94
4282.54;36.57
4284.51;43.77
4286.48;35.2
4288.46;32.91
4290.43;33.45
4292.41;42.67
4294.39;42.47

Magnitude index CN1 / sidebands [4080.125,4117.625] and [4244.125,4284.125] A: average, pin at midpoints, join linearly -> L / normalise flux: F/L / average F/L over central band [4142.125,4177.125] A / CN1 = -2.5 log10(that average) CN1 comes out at -0.05 mag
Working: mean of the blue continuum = 37.6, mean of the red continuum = 37.8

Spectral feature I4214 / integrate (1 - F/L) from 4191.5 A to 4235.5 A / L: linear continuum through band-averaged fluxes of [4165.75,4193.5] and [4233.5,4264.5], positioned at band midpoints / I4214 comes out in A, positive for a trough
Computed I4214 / 1.6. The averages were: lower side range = 38.3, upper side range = 38.2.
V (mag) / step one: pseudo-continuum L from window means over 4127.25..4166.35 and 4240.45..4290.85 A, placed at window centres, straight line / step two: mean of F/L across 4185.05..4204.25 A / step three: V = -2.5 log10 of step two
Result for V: 0.09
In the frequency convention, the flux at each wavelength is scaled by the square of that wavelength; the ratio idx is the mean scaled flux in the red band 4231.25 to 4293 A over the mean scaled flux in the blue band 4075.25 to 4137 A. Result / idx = 1.09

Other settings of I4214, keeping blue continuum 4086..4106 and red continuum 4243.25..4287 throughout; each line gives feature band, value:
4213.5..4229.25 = 1.1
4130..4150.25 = -2.4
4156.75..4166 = -1.0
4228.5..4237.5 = -1.0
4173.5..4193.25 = -0.5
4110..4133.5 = -2.3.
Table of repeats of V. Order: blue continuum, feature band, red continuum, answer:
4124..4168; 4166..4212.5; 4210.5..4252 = 0.02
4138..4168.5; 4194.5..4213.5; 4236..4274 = 0.07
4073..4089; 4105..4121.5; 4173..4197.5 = -0.02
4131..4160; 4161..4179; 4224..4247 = -0.01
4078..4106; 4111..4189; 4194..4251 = -0.07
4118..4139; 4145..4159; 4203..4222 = -0.02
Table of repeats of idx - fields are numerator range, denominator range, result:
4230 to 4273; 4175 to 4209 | 1.08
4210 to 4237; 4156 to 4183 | 0.97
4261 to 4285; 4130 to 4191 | 1.03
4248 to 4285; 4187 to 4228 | 1.09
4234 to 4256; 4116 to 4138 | 1.06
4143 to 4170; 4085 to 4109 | 1.13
